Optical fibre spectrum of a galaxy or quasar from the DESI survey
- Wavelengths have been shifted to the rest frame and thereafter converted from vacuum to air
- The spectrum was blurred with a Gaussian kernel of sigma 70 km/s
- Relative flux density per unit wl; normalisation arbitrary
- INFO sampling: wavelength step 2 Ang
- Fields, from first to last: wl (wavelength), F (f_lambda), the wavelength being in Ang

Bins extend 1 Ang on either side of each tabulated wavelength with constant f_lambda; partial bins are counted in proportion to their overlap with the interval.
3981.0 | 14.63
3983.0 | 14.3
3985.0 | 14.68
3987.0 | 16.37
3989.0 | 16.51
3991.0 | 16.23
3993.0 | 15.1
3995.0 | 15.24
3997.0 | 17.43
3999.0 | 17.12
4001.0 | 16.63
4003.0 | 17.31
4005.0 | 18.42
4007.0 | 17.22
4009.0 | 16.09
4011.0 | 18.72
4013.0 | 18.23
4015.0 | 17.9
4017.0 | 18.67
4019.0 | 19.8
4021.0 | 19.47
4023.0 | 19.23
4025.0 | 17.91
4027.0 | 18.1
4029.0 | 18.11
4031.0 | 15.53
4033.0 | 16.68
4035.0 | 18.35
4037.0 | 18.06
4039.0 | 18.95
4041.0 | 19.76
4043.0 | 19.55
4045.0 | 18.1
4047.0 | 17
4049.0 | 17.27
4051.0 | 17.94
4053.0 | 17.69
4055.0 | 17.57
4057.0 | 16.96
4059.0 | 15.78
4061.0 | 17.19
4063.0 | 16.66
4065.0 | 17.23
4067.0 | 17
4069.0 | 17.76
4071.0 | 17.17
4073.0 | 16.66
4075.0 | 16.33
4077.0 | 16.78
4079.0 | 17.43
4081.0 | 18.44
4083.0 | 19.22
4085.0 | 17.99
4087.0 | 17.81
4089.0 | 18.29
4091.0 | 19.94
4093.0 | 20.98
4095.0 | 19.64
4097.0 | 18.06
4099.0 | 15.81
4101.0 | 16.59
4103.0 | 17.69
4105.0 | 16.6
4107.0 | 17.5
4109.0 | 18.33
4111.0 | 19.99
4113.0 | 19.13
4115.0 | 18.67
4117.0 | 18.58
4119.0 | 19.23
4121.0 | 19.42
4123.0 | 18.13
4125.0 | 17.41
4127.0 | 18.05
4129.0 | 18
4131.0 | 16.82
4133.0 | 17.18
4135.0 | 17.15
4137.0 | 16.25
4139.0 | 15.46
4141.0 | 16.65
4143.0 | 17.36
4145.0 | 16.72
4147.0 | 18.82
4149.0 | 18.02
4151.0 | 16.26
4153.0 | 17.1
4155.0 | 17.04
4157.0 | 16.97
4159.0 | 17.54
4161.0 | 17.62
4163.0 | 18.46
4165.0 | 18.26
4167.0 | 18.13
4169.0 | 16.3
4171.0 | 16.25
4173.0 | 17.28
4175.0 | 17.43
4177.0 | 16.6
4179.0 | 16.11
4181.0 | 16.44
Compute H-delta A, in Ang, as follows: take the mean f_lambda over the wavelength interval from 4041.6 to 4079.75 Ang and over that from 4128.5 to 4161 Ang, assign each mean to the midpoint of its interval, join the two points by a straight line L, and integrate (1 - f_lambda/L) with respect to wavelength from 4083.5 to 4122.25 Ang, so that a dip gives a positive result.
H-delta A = -2.8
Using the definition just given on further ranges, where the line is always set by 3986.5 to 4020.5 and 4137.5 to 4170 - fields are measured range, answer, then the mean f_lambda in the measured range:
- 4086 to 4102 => -1.0 Ang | 18.4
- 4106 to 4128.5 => -1.7 Ang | 18.6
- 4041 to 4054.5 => -0.6 Ang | 18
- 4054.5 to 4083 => 0.2 Ang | 17.1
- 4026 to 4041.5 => -0.5 Ang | 17.9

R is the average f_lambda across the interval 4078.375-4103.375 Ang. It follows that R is 18.3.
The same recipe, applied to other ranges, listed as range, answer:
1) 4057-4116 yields 17.8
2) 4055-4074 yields 17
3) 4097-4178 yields 17.5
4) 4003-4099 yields 17.9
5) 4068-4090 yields 17.6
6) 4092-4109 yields 17.9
